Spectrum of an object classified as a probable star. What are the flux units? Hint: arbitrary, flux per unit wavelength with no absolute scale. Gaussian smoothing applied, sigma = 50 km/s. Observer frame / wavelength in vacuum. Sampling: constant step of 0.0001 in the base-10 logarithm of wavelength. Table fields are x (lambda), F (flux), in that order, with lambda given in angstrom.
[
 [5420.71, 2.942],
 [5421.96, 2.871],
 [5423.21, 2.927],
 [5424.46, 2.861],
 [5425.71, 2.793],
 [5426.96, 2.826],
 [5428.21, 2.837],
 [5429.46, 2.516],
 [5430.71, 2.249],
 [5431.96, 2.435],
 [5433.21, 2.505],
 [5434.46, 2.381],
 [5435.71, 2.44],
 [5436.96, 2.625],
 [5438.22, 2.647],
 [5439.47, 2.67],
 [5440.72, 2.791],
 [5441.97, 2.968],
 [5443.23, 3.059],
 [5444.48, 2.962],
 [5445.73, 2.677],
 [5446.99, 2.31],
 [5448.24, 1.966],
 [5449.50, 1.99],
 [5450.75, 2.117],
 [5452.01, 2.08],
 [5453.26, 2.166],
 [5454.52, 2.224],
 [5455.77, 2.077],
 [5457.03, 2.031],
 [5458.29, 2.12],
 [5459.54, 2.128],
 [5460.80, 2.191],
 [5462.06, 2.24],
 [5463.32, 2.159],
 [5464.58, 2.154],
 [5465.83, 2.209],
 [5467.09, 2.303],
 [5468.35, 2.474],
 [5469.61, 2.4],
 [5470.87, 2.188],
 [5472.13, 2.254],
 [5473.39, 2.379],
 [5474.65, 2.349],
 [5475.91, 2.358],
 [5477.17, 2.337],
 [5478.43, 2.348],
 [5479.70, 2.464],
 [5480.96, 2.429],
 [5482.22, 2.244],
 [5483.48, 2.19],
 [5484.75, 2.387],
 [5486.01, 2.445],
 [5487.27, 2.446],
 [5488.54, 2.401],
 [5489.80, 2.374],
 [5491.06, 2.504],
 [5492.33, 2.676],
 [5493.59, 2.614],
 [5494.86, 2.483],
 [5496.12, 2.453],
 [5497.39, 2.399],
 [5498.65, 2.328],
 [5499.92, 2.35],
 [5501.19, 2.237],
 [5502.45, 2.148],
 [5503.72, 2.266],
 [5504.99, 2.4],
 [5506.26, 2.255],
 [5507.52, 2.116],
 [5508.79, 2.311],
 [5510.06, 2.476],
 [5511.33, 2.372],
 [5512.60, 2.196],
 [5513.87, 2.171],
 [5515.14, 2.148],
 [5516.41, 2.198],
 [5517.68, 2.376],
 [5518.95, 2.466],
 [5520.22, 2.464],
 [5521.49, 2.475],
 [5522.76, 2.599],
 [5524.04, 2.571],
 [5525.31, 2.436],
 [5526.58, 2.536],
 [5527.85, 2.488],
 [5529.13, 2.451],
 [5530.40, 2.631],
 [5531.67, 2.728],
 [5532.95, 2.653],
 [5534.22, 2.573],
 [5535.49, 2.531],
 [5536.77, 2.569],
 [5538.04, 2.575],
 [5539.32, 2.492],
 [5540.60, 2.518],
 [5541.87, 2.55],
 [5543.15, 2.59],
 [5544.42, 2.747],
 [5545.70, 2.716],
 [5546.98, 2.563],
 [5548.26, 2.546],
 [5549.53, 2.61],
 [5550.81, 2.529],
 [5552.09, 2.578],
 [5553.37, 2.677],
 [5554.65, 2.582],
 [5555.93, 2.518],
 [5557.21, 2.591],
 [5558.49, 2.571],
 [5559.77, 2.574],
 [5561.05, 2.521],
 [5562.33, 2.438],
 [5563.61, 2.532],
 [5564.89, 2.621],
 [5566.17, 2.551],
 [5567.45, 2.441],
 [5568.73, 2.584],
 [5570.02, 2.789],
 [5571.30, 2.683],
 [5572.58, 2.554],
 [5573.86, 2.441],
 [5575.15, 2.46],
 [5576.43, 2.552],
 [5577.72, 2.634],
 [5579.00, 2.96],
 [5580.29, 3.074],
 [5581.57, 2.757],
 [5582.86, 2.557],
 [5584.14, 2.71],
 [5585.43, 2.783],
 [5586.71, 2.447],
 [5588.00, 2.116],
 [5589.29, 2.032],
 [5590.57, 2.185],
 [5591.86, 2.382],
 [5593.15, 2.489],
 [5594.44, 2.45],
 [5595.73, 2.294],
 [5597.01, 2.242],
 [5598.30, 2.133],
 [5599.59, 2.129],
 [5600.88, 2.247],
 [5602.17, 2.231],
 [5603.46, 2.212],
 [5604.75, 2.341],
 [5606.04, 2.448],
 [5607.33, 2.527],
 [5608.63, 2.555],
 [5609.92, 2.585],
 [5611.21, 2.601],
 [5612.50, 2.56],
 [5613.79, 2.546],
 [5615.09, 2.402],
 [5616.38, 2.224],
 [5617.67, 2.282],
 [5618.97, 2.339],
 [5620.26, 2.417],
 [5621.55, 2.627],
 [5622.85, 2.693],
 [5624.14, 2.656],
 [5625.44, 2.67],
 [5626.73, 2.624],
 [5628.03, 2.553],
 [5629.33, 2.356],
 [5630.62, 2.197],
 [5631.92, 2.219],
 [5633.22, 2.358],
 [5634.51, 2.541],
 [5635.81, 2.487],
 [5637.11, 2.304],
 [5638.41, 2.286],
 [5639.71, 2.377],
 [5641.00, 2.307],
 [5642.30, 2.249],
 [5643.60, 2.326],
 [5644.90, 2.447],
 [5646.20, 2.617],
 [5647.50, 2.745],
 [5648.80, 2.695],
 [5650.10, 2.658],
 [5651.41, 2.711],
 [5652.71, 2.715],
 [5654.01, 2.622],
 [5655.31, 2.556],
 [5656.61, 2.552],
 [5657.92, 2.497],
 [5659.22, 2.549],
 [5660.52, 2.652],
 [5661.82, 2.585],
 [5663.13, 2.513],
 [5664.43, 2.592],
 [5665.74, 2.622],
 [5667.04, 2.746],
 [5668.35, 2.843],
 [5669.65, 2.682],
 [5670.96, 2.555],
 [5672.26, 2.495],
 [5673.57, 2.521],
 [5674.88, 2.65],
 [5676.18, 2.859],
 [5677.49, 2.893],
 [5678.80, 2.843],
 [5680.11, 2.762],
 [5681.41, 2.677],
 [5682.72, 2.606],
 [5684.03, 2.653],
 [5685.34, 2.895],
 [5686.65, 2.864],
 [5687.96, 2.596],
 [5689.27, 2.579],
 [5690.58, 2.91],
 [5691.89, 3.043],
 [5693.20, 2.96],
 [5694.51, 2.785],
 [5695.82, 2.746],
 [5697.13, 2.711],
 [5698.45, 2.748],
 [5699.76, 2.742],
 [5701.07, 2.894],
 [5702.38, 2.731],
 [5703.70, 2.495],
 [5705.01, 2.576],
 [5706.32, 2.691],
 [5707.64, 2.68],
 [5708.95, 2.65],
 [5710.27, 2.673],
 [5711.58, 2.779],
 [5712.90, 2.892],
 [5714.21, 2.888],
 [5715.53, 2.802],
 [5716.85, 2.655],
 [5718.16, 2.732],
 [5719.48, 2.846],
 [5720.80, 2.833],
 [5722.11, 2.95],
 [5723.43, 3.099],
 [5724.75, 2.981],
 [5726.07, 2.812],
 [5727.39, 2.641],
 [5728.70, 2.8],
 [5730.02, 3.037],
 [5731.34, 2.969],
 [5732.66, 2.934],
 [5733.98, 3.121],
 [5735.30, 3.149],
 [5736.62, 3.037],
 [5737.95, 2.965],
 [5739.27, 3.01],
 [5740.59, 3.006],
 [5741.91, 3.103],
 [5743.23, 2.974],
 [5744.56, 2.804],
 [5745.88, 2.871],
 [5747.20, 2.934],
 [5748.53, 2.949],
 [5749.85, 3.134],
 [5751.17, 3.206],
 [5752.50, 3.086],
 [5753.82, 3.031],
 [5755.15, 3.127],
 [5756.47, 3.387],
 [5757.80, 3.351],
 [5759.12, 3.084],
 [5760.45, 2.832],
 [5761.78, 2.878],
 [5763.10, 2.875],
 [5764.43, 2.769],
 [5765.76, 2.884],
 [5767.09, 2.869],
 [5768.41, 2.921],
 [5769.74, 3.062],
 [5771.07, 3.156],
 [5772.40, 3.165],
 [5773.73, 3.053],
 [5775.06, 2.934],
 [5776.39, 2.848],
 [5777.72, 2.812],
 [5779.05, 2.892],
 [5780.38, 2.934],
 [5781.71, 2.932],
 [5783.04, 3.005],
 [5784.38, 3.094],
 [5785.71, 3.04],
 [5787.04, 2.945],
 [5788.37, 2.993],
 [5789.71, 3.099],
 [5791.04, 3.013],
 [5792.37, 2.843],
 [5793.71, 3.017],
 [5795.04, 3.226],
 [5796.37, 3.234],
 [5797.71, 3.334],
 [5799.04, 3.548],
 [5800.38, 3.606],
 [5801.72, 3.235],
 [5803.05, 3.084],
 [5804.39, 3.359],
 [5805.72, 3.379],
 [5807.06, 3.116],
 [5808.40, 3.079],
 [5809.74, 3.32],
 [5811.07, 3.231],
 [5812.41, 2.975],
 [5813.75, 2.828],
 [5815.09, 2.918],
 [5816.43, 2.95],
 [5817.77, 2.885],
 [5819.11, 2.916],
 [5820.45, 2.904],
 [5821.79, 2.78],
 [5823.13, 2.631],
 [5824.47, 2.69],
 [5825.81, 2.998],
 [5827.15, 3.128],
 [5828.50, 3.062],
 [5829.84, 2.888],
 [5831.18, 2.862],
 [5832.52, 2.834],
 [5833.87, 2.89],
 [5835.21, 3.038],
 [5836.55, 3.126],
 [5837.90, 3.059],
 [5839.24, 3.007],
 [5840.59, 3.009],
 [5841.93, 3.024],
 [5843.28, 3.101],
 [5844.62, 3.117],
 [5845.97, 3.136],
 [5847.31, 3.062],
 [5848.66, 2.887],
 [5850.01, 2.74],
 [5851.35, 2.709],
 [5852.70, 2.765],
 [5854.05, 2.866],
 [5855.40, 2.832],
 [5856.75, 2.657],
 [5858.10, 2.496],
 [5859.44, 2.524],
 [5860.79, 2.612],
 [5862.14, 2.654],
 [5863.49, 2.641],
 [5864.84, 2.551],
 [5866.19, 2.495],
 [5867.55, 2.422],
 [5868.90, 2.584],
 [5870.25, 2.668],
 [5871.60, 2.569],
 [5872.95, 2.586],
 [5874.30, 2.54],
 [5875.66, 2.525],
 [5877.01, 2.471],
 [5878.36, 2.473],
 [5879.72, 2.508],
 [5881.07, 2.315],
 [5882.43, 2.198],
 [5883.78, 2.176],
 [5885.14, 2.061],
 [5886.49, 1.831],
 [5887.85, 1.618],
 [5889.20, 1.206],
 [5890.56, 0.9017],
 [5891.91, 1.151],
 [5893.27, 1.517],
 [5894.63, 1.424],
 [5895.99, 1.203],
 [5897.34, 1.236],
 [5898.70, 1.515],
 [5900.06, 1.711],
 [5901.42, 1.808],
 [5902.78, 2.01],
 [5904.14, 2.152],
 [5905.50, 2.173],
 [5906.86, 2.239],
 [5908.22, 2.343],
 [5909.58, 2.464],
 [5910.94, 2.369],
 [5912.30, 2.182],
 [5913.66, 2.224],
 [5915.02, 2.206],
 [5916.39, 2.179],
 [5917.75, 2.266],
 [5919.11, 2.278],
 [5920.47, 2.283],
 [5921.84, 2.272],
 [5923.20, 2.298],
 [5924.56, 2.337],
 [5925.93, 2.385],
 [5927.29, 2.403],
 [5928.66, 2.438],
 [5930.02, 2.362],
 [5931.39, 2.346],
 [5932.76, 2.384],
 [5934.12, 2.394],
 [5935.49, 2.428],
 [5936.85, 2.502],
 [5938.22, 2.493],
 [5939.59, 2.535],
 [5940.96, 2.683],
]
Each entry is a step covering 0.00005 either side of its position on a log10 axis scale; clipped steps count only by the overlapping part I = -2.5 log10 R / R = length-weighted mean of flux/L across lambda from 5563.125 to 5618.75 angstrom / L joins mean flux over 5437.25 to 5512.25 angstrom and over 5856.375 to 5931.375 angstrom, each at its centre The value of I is -0.07 mag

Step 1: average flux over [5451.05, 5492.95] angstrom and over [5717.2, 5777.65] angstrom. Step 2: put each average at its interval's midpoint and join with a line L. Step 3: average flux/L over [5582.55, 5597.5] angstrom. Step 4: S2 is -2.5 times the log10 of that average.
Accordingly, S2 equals 0.09 mag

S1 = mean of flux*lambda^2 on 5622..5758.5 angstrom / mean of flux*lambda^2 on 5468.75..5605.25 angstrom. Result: 1.2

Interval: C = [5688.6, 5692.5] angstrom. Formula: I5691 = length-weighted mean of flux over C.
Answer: 2.84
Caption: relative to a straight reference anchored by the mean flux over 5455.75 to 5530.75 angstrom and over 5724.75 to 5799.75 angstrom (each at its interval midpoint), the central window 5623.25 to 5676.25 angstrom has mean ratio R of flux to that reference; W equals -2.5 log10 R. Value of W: 0.08 mag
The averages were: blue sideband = 2.35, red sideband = 3.01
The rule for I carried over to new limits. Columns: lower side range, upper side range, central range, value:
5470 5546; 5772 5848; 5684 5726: 0.015 mag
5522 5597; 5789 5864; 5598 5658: 0.088 mag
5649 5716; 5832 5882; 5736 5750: -0.098 mag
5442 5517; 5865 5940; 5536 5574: -0.126 mag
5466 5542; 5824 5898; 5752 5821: -0.227 mag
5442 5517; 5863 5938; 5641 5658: -0.136 mag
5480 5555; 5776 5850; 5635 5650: 0.106 mag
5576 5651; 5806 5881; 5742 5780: -0.117 mag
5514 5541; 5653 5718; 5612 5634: 0.071 mag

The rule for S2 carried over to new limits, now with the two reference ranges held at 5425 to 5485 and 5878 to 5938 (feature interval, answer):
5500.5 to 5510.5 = 0.04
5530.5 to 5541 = -0.11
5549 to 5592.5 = -0.11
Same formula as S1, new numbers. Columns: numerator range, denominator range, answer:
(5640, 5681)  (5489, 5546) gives 1.12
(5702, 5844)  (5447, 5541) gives 1.40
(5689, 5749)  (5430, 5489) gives 1.33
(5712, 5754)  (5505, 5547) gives 1.28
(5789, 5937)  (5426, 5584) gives 1.18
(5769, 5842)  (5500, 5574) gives 1.34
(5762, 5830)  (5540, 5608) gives 1.31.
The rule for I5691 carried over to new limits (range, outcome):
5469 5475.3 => 2.31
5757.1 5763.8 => 3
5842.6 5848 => 3.1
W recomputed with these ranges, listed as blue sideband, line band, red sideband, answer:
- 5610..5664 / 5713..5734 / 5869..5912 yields -0.228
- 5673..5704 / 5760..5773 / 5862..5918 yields -0.175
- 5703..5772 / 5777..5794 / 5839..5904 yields -0.099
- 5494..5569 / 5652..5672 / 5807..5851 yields 0.031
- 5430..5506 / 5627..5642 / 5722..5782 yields 0.156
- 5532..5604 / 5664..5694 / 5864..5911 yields -0.160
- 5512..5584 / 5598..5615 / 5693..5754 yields 0.113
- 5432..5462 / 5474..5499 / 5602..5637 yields -0.002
